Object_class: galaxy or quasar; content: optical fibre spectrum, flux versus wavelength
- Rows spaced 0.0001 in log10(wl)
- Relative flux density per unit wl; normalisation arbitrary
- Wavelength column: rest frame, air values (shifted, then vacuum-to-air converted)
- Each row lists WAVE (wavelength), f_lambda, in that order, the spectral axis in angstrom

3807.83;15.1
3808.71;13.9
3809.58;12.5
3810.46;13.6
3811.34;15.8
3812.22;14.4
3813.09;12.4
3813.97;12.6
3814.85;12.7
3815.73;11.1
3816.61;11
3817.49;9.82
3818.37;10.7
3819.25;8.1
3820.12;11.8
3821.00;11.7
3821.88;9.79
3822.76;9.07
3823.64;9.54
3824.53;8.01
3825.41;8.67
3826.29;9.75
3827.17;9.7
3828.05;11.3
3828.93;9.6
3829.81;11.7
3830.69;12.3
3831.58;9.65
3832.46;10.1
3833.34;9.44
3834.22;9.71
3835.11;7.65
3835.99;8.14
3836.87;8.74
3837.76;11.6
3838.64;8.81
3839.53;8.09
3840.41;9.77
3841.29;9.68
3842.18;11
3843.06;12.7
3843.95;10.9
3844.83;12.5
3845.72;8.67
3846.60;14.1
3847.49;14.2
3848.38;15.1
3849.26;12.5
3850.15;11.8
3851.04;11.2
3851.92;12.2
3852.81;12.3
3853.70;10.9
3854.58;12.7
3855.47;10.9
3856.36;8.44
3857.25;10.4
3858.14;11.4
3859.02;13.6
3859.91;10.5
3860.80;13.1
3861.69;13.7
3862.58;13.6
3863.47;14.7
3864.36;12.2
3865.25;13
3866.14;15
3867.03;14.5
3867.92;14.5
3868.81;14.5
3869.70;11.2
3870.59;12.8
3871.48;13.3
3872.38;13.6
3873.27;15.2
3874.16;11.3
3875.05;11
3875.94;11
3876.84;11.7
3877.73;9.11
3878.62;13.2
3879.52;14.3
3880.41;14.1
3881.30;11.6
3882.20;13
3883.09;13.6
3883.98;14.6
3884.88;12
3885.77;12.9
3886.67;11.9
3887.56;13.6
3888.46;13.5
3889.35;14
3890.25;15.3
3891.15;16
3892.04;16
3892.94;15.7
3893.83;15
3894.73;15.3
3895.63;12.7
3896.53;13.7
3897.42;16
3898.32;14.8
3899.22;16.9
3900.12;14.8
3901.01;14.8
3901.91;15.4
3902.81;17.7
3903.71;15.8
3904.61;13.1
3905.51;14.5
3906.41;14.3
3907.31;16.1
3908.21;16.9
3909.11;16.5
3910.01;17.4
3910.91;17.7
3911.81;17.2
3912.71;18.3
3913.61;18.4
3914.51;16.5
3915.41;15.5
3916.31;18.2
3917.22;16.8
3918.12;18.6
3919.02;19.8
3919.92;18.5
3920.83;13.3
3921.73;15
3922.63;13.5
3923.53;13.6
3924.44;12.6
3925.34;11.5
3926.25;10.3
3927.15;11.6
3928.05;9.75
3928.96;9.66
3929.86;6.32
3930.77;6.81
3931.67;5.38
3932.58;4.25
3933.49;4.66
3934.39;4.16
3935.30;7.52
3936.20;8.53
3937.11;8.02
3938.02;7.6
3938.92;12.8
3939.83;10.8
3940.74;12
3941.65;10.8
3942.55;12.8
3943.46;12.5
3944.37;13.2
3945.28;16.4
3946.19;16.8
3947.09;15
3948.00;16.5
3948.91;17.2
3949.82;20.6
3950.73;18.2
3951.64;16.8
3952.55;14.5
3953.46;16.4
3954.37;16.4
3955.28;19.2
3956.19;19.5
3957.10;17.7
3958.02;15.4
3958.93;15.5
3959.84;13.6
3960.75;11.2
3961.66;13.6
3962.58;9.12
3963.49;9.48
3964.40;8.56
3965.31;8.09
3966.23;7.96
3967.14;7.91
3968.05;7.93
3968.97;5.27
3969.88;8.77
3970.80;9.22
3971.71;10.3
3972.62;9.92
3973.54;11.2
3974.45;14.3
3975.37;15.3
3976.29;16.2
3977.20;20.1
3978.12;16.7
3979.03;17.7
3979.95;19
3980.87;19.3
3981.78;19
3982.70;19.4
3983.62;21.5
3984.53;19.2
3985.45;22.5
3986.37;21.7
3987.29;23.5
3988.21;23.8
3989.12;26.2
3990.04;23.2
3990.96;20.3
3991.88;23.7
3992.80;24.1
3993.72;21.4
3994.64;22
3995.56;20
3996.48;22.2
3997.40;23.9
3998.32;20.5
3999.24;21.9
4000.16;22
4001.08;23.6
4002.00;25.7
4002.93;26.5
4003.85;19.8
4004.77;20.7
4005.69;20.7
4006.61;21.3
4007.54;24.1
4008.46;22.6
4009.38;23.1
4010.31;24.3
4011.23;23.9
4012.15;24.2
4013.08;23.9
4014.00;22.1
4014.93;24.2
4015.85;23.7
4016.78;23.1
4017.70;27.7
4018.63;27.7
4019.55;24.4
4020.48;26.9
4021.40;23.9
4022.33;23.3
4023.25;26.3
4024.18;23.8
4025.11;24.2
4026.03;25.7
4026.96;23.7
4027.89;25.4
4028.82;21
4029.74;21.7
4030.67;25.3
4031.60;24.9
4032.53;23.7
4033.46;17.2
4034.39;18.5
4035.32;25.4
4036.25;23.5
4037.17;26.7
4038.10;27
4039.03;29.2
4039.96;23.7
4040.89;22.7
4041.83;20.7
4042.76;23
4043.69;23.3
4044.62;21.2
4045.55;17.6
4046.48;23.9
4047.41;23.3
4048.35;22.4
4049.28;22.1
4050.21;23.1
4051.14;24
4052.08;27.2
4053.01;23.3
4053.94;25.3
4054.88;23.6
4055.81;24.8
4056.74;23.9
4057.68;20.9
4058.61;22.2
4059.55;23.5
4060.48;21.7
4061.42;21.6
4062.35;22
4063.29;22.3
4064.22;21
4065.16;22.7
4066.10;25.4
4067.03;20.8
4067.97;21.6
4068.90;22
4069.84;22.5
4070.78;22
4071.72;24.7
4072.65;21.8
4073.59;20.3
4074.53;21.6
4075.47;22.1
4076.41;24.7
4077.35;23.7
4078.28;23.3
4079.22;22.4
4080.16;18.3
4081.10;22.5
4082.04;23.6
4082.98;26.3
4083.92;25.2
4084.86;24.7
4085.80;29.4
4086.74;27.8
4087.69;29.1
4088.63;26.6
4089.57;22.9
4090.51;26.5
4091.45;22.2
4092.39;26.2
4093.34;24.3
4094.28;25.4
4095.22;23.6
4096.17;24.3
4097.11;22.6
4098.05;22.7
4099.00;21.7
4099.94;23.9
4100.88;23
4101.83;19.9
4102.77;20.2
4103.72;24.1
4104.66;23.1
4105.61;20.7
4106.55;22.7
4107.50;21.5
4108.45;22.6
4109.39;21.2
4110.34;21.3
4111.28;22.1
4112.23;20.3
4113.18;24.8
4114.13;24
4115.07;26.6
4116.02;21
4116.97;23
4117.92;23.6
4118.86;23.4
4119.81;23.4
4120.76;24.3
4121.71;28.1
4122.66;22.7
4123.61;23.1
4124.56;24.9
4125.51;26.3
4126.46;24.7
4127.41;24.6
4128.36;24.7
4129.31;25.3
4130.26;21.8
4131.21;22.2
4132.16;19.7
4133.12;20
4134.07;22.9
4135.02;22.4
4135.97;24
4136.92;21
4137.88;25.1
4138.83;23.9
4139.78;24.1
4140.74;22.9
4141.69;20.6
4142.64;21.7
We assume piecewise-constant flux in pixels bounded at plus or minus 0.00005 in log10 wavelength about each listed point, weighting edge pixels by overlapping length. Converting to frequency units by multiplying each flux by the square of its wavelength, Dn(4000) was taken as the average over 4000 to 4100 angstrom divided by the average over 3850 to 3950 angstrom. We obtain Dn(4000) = 1.91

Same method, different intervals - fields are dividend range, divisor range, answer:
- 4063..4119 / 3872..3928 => 1.75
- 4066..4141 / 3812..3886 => 2.29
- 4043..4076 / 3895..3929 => 1.60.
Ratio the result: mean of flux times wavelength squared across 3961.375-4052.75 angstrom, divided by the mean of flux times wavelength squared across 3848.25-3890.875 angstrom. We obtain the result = 1.8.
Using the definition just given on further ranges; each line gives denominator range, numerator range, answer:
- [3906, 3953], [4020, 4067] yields 1.85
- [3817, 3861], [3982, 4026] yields 2.36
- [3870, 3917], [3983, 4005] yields 1.62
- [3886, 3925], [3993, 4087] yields 1.60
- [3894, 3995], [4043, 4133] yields 1.69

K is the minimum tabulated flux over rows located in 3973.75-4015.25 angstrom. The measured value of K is 14.3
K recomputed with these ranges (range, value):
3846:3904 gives 8.44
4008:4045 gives 17.2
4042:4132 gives 17.6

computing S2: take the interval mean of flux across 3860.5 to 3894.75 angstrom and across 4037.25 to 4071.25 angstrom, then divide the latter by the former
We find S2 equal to 1.7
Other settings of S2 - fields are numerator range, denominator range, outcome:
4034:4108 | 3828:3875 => 1.99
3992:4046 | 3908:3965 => 1.73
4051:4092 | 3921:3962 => 1.87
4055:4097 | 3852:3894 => 1.81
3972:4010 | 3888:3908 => 1.37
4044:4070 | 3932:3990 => 1.60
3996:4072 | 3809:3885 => 2.00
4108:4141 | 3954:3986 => 1.64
